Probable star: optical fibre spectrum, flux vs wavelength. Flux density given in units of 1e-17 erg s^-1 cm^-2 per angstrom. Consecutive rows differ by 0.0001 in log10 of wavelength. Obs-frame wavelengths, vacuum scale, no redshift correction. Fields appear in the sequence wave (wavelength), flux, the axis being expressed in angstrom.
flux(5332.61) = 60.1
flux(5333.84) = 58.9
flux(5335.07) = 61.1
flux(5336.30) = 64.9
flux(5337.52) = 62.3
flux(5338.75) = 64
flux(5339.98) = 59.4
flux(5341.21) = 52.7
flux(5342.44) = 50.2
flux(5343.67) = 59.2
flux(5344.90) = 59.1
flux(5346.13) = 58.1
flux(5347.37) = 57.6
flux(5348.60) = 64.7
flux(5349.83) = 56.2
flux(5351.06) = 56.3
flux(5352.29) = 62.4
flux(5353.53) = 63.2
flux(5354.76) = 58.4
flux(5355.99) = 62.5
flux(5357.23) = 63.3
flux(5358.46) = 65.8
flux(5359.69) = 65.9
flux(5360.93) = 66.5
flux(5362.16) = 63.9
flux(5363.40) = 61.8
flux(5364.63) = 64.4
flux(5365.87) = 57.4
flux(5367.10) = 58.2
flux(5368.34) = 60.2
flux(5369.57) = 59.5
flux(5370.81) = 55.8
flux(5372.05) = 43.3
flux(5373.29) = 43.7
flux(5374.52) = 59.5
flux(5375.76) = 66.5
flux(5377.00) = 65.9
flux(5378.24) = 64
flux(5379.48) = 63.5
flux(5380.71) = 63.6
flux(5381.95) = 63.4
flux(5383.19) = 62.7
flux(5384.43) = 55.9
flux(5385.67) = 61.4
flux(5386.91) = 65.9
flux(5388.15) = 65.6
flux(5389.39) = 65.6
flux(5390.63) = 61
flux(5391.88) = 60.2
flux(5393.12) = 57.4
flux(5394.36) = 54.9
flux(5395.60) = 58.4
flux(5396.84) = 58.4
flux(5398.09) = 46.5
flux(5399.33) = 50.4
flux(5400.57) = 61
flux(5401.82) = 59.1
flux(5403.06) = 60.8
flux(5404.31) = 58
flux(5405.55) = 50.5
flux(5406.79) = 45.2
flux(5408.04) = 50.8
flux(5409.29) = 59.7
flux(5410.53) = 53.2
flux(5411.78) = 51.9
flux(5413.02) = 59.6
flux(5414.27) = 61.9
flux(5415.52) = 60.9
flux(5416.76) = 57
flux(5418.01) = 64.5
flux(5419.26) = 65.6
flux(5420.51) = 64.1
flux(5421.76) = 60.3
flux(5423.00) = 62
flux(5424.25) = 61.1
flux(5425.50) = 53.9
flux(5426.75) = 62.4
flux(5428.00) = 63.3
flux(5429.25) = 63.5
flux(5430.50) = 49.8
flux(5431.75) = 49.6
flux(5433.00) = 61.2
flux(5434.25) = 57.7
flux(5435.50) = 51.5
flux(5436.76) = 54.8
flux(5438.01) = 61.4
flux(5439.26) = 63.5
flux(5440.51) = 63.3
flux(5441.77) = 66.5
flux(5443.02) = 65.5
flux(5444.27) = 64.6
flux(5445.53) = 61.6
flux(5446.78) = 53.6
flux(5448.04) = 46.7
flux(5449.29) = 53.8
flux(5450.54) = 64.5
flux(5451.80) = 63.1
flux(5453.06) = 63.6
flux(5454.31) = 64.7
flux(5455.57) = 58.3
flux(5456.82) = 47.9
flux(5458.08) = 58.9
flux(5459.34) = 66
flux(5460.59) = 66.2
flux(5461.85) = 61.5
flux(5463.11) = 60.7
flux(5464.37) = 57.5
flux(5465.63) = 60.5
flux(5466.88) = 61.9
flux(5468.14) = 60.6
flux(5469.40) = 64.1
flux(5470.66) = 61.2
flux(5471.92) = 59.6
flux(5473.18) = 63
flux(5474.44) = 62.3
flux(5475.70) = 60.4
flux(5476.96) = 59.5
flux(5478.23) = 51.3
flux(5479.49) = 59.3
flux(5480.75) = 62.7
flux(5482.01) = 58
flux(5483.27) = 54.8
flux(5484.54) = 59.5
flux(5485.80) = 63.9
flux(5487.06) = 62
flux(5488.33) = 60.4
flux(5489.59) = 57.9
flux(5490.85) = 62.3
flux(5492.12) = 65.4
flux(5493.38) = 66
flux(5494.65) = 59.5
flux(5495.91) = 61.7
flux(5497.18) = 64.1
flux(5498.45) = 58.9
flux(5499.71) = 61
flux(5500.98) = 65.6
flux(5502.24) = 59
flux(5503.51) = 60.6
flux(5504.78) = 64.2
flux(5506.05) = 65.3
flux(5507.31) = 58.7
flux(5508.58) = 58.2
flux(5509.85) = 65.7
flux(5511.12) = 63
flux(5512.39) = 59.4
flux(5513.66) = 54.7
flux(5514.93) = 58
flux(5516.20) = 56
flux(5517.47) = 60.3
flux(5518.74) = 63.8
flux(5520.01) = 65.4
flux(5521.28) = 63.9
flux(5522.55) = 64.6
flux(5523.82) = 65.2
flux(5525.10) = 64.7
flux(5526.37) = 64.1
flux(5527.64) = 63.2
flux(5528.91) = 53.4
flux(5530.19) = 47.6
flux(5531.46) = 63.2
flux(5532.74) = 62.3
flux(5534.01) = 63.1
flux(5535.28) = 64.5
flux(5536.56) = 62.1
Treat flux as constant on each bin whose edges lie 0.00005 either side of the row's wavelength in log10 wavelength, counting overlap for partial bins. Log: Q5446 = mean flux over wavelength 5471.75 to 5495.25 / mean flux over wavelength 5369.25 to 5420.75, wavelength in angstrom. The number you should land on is 1.03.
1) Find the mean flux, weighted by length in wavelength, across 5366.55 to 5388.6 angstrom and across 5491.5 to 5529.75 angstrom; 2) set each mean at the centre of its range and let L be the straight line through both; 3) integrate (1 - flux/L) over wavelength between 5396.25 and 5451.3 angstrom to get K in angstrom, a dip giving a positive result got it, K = 2.2 angstrom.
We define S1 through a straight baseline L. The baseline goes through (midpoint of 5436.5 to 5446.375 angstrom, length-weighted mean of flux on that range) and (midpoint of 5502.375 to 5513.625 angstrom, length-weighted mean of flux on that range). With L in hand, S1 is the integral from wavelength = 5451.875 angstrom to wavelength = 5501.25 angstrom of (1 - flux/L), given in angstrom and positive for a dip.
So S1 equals 0.94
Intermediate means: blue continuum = 62.8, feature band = 60.8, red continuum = 61.3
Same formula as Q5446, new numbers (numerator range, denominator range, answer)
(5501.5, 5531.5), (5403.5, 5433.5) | 1.05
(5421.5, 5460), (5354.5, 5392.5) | 0.97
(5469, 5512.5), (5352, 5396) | 1.00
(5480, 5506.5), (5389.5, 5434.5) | 1.07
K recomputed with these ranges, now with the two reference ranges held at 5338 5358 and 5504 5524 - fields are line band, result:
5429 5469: 0.77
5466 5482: 0.16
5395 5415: 1.56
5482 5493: 0.08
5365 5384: 0.14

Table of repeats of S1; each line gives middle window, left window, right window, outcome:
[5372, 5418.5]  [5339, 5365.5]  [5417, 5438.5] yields 1.1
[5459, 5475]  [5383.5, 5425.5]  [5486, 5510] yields -0.3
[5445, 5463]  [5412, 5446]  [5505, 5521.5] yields 0.3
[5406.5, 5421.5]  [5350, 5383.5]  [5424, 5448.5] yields 0.3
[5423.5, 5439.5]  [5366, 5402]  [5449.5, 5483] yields 0.5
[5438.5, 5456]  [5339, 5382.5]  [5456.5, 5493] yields -0.2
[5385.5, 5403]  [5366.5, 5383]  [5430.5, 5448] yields 0.0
